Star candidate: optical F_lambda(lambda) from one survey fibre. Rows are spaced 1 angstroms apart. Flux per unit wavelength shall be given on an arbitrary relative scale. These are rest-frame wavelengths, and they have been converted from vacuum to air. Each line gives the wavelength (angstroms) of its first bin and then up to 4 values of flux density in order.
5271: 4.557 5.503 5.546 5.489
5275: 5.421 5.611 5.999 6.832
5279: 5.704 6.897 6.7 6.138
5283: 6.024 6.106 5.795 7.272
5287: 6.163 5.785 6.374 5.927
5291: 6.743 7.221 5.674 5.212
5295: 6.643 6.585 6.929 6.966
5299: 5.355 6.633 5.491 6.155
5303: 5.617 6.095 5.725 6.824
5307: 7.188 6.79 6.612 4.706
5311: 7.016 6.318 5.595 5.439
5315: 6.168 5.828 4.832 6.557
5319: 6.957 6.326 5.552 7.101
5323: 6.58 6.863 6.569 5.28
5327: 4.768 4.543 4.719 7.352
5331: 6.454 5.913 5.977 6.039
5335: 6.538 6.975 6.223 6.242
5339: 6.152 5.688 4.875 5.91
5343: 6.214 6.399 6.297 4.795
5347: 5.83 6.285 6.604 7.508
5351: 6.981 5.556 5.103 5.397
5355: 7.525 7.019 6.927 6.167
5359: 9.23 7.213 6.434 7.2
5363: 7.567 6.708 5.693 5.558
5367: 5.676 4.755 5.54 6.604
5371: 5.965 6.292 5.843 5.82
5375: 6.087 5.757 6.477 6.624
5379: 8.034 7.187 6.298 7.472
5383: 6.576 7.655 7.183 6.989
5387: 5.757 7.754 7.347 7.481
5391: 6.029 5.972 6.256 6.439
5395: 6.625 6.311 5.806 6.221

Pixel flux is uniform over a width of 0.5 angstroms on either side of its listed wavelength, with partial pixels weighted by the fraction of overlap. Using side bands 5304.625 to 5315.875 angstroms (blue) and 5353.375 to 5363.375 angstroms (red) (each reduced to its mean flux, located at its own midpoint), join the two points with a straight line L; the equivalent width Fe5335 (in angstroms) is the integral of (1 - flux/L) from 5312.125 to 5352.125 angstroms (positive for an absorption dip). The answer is 3.1 angstroms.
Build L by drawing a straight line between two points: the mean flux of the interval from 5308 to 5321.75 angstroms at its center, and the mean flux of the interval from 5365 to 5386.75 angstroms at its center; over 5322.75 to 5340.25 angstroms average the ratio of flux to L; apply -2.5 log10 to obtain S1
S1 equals 0.016 mag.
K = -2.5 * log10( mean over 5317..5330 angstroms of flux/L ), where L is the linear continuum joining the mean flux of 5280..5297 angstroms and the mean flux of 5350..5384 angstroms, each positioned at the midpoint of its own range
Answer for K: 0.07 mag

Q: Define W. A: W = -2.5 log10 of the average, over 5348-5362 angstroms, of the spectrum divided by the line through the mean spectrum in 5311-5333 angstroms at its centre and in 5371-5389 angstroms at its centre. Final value -0.06 mag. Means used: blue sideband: 6.01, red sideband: 6.69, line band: 6.74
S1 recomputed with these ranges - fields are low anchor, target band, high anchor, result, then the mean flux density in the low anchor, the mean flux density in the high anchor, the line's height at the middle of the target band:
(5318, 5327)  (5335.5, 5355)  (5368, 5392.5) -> 0.06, 6.32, 6.58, 6.42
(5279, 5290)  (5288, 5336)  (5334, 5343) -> 0.01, 6.28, 6.08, 6.18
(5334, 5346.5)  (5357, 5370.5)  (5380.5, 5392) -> -0.01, 6.03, 6.92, 6.48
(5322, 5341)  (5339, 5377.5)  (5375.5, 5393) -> 0.03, 6.05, 6.84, 6.45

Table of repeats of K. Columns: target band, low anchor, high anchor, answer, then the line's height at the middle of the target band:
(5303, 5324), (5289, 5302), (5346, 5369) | 0.02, 6.33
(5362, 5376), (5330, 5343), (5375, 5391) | 0.11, 6.68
